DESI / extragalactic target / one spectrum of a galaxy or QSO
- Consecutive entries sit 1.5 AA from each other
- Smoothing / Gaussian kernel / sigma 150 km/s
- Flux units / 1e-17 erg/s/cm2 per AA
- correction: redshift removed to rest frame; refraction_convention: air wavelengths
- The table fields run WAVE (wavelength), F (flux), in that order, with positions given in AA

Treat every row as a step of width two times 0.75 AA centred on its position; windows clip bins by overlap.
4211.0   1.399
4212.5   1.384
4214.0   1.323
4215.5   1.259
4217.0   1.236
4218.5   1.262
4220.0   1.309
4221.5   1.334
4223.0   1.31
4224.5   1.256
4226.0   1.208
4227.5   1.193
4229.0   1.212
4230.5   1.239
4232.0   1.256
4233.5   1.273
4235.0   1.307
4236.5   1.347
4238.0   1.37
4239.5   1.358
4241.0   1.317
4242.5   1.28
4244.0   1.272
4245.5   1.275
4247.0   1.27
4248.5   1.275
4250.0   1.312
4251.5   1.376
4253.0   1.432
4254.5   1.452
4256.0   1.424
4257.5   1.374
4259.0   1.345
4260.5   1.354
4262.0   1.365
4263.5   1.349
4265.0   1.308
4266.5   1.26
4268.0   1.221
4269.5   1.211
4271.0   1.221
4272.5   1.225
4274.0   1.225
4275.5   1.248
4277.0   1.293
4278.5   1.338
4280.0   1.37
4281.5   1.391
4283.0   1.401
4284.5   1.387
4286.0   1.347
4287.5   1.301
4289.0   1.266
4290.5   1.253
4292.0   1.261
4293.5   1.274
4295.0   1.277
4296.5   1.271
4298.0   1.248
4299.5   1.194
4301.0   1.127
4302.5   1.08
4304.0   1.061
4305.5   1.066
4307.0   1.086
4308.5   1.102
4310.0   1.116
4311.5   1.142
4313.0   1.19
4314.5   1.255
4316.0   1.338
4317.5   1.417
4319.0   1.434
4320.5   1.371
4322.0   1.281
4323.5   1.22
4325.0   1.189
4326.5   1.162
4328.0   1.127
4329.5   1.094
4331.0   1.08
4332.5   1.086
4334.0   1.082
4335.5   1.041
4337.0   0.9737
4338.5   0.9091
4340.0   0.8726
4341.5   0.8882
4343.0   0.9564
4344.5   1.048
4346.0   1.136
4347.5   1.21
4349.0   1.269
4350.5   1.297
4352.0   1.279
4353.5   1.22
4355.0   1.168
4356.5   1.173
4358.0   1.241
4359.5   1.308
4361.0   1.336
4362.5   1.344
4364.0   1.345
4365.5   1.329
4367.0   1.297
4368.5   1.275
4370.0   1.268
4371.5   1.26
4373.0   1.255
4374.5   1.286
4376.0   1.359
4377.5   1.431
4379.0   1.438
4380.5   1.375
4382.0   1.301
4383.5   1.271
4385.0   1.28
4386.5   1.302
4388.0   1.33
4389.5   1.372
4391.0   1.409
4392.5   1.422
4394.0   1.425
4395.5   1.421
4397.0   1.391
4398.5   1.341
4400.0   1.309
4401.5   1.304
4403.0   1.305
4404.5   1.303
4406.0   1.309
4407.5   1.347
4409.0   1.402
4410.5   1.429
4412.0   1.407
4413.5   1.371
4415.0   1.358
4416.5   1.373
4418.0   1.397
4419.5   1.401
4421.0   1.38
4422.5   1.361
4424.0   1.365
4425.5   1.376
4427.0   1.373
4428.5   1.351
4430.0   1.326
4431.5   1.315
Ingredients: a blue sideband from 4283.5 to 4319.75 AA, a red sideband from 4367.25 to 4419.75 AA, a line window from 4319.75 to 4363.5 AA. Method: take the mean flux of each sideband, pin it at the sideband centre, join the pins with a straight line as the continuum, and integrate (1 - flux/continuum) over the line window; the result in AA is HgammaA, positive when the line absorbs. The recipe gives 4.4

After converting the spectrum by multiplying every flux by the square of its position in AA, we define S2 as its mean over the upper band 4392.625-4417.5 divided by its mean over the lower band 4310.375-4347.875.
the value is 1.2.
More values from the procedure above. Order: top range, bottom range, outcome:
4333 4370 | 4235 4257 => 0.92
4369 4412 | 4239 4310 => 1.11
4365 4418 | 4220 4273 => 1.10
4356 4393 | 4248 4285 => 1.05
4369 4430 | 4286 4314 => 1.19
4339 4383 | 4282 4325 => 1.02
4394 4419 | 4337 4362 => 1.23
